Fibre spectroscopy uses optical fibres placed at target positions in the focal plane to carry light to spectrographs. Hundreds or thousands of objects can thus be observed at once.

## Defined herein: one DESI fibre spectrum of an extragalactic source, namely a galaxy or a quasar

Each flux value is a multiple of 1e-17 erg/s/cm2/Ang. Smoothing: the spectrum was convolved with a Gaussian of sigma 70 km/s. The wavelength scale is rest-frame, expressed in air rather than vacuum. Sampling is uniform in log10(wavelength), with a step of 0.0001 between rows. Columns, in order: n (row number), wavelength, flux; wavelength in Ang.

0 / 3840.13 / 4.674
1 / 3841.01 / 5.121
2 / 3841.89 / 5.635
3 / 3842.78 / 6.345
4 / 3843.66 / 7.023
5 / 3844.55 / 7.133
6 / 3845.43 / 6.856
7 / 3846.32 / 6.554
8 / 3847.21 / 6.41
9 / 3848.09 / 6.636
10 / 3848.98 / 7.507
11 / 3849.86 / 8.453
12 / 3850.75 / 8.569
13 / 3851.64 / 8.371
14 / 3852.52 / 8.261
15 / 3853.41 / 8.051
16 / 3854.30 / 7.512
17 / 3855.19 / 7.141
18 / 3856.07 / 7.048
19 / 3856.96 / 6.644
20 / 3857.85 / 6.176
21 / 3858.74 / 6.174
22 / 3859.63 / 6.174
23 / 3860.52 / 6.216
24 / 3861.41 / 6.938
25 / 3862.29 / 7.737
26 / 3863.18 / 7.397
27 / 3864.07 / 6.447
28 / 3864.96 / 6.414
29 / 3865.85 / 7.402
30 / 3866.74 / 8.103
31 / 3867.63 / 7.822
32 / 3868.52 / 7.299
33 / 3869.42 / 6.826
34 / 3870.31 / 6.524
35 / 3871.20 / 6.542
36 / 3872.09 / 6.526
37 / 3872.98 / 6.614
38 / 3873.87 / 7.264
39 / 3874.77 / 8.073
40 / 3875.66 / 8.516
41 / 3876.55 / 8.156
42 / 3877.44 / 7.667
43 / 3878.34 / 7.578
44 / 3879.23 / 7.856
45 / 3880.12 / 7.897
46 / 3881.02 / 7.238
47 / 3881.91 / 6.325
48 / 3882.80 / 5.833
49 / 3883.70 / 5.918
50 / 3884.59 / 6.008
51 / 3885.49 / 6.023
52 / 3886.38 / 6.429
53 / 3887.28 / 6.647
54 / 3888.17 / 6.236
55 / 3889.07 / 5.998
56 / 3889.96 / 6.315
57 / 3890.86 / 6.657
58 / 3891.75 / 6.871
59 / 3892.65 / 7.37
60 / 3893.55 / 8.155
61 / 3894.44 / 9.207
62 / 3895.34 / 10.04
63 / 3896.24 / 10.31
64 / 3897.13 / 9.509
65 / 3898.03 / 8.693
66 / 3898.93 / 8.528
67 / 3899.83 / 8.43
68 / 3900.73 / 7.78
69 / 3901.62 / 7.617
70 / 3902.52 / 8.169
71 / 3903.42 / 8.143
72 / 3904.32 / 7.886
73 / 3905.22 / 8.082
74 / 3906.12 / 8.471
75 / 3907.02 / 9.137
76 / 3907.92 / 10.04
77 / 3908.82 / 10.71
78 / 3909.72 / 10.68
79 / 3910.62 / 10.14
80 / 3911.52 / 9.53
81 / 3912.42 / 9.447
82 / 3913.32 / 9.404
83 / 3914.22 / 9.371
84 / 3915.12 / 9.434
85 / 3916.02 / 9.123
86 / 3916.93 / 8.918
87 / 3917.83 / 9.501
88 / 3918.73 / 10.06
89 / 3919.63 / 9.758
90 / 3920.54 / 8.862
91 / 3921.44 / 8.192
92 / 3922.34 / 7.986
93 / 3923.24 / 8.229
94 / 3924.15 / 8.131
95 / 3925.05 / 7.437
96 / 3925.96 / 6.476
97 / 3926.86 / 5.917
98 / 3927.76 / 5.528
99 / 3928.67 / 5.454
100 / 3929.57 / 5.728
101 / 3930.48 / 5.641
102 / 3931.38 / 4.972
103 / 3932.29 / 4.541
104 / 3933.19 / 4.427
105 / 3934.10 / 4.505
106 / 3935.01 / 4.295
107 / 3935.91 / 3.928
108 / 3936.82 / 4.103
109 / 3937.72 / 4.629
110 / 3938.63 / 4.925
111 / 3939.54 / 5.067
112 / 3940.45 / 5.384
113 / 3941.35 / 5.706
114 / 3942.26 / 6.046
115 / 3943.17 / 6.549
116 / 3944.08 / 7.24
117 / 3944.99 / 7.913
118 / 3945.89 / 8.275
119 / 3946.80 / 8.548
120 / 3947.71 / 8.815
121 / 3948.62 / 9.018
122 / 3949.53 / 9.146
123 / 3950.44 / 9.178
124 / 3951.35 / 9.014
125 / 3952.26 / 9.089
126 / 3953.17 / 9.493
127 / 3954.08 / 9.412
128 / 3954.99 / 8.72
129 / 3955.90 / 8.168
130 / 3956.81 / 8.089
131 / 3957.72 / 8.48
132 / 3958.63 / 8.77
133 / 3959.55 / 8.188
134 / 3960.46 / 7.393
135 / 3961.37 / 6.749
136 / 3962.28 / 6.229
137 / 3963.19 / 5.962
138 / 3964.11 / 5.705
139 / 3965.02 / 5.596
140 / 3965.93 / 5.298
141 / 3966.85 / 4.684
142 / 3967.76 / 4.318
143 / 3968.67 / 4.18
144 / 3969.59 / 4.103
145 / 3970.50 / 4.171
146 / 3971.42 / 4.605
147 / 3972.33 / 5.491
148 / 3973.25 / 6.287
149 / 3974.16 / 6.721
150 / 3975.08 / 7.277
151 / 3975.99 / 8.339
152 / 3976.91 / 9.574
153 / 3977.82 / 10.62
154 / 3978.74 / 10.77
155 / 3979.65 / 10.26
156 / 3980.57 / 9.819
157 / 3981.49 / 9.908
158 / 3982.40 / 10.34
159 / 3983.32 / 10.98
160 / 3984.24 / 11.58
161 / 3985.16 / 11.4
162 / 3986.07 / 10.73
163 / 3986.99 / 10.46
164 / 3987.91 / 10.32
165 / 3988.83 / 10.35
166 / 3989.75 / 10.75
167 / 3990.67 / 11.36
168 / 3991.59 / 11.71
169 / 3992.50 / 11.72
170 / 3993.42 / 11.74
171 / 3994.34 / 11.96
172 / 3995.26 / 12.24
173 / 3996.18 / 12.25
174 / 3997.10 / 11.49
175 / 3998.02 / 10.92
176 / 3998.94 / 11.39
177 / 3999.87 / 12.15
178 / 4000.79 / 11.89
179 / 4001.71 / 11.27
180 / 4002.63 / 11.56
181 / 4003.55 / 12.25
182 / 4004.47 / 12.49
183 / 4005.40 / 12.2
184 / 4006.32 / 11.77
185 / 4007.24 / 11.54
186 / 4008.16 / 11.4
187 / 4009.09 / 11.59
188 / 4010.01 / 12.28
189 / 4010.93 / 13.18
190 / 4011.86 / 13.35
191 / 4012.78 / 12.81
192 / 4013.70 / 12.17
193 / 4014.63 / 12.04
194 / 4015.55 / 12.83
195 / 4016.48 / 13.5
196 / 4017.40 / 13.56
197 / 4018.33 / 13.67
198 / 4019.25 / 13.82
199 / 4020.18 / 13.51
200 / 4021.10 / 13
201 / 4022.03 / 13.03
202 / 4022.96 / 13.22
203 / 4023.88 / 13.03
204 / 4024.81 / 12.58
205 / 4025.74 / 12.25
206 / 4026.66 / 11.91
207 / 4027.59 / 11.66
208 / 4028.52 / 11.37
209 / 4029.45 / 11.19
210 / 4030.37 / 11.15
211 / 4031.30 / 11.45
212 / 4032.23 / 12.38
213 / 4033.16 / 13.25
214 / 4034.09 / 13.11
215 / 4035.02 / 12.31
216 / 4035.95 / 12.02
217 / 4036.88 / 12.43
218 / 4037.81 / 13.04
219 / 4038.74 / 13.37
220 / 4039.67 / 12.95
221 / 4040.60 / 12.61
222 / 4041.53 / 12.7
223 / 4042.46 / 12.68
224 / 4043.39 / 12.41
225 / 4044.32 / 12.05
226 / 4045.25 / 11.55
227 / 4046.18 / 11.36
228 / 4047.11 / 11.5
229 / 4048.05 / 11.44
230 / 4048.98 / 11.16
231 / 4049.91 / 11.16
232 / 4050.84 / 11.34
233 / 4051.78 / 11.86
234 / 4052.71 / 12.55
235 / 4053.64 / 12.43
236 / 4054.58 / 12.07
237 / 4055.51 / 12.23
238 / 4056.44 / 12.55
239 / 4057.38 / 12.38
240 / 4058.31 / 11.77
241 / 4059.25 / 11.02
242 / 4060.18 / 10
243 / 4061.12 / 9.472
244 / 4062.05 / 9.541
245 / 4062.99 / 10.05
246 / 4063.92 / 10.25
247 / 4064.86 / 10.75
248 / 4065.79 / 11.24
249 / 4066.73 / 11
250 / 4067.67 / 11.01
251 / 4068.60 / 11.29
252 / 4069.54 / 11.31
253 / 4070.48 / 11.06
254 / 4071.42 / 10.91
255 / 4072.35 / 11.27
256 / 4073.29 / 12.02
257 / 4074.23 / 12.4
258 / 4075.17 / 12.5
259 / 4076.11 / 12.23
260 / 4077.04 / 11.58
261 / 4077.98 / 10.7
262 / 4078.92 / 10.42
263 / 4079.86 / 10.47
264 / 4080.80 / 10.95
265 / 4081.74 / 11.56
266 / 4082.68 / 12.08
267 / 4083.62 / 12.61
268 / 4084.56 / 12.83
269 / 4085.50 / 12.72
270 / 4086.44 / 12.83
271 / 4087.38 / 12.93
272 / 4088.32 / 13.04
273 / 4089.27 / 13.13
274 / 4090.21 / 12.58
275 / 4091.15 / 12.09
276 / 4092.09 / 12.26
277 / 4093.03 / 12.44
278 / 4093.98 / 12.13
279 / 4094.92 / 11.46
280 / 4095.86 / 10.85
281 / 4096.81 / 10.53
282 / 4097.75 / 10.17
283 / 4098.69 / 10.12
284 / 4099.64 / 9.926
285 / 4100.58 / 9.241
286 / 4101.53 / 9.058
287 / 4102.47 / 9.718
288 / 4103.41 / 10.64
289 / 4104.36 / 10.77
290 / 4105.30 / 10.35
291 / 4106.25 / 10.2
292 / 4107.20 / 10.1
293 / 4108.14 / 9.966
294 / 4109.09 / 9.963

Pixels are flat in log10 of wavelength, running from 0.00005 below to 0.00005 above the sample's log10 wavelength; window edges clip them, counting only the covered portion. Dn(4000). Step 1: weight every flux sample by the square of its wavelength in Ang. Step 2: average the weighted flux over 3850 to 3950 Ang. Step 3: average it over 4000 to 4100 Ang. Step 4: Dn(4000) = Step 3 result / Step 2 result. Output 1.7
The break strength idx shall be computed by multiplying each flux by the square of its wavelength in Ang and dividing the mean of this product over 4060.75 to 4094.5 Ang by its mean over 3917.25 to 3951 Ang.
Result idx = 1.8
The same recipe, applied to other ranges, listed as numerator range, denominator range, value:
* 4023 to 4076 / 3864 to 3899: 1.74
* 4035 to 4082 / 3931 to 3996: 1.54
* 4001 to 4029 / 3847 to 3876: 1.87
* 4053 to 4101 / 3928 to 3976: 1.88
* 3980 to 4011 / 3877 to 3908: 1.57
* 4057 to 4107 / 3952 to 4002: 1.32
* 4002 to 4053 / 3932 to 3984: 1.79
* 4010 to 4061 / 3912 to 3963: 1.75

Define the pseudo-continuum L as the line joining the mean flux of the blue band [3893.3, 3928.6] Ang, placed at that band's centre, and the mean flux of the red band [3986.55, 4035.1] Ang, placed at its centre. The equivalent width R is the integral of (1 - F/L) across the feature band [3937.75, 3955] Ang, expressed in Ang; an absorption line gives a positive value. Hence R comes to 4.0 Ang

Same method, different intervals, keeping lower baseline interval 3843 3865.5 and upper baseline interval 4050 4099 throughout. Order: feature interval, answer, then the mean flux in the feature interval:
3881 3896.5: 1.5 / 7.05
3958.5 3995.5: 4.4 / 8.49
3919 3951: 7.8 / 6.61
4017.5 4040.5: -4.2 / 12.6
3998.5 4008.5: -1.7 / 11.8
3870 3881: 0.2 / 7.44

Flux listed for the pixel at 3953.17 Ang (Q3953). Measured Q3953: 9.493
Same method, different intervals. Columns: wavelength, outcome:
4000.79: 11.89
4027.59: 11.66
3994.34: 11.96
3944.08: 7.24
